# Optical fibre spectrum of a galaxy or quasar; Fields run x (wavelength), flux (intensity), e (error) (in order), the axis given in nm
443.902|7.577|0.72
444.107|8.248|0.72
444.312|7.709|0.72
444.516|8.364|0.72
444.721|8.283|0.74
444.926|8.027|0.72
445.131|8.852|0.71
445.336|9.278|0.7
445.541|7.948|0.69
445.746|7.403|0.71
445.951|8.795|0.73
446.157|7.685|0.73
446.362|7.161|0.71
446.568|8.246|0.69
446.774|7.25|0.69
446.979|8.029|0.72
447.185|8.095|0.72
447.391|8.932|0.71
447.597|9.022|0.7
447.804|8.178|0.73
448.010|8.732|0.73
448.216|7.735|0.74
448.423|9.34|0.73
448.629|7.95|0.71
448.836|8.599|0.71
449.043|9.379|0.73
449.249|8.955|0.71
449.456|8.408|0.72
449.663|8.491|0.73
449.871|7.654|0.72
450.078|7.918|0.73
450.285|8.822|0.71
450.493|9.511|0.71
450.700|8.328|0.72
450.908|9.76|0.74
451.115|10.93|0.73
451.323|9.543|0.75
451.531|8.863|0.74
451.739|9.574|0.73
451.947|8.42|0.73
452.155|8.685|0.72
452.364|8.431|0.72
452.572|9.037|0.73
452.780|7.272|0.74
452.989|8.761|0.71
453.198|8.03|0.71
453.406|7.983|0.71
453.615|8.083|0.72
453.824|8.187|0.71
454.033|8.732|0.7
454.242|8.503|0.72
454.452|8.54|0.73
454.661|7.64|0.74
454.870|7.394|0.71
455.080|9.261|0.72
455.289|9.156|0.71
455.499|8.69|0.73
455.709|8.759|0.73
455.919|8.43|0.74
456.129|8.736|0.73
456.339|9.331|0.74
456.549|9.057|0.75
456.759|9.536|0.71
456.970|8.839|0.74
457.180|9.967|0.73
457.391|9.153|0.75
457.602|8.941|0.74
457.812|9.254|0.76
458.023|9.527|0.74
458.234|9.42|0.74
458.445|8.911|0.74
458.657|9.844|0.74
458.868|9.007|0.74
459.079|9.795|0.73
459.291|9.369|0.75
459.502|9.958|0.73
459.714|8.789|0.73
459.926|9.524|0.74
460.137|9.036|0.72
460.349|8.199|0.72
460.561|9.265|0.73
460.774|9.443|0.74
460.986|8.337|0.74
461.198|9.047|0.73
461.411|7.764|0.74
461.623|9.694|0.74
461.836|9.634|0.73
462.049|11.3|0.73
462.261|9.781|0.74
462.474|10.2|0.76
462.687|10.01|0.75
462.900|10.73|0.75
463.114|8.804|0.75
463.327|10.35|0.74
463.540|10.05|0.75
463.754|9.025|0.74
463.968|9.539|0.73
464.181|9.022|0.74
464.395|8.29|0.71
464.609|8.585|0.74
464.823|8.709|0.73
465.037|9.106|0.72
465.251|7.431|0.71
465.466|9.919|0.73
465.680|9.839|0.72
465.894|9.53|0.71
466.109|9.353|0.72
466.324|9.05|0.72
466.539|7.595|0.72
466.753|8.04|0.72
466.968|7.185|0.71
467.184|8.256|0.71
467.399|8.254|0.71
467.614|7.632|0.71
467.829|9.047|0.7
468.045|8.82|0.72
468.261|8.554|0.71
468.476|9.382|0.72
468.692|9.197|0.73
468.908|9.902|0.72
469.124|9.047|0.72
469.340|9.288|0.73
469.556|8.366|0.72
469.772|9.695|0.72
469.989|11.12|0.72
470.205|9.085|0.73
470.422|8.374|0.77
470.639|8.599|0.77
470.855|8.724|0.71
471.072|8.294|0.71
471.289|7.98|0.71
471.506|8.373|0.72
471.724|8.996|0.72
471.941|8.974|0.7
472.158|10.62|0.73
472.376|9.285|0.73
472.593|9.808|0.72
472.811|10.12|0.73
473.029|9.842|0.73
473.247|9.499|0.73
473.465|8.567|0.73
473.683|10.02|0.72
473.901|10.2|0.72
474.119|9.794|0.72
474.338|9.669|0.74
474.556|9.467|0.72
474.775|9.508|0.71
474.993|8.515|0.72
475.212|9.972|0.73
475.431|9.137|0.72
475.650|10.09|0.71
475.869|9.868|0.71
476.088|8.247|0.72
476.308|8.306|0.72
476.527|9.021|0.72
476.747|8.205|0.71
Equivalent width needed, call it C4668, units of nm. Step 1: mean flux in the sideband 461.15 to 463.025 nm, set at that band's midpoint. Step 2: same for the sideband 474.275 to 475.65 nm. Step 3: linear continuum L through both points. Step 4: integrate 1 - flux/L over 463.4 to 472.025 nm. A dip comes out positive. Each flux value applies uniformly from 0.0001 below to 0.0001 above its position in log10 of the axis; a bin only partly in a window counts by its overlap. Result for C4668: 0.70 nm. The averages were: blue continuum 9.81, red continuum 9.43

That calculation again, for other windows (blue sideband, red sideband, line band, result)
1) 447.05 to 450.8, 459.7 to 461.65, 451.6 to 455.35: 0.112 nm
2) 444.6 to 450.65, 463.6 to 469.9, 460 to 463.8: -0.338 nm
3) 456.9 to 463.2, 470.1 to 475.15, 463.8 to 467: 0.185 nm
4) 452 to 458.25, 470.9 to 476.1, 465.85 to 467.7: 0.171 nm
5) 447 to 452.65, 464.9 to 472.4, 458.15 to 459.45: -0.087 nm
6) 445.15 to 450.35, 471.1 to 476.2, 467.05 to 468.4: 0.107 nm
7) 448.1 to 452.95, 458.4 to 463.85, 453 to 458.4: 0.202 nm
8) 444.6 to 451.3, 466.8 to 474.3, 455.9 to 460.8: -0.258 nm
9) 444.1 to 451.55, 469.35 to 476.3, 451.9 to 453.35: 0.049 nm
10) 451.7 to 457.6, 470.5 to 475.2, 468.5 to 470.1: -0.060 nm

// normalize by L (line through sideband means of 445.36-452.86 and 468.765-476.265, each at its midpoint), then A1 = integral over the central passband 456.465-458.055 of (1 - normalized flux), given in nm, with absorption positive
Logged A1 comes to -0.08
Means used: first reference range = 8.54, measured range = 9.28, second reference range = 9.32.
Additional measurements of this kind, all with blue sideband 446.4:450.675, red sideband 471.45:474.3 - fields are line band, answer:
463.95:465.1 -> 0.046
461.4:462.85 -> -0.139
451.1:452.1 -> -0.083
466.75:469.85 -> 0.210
